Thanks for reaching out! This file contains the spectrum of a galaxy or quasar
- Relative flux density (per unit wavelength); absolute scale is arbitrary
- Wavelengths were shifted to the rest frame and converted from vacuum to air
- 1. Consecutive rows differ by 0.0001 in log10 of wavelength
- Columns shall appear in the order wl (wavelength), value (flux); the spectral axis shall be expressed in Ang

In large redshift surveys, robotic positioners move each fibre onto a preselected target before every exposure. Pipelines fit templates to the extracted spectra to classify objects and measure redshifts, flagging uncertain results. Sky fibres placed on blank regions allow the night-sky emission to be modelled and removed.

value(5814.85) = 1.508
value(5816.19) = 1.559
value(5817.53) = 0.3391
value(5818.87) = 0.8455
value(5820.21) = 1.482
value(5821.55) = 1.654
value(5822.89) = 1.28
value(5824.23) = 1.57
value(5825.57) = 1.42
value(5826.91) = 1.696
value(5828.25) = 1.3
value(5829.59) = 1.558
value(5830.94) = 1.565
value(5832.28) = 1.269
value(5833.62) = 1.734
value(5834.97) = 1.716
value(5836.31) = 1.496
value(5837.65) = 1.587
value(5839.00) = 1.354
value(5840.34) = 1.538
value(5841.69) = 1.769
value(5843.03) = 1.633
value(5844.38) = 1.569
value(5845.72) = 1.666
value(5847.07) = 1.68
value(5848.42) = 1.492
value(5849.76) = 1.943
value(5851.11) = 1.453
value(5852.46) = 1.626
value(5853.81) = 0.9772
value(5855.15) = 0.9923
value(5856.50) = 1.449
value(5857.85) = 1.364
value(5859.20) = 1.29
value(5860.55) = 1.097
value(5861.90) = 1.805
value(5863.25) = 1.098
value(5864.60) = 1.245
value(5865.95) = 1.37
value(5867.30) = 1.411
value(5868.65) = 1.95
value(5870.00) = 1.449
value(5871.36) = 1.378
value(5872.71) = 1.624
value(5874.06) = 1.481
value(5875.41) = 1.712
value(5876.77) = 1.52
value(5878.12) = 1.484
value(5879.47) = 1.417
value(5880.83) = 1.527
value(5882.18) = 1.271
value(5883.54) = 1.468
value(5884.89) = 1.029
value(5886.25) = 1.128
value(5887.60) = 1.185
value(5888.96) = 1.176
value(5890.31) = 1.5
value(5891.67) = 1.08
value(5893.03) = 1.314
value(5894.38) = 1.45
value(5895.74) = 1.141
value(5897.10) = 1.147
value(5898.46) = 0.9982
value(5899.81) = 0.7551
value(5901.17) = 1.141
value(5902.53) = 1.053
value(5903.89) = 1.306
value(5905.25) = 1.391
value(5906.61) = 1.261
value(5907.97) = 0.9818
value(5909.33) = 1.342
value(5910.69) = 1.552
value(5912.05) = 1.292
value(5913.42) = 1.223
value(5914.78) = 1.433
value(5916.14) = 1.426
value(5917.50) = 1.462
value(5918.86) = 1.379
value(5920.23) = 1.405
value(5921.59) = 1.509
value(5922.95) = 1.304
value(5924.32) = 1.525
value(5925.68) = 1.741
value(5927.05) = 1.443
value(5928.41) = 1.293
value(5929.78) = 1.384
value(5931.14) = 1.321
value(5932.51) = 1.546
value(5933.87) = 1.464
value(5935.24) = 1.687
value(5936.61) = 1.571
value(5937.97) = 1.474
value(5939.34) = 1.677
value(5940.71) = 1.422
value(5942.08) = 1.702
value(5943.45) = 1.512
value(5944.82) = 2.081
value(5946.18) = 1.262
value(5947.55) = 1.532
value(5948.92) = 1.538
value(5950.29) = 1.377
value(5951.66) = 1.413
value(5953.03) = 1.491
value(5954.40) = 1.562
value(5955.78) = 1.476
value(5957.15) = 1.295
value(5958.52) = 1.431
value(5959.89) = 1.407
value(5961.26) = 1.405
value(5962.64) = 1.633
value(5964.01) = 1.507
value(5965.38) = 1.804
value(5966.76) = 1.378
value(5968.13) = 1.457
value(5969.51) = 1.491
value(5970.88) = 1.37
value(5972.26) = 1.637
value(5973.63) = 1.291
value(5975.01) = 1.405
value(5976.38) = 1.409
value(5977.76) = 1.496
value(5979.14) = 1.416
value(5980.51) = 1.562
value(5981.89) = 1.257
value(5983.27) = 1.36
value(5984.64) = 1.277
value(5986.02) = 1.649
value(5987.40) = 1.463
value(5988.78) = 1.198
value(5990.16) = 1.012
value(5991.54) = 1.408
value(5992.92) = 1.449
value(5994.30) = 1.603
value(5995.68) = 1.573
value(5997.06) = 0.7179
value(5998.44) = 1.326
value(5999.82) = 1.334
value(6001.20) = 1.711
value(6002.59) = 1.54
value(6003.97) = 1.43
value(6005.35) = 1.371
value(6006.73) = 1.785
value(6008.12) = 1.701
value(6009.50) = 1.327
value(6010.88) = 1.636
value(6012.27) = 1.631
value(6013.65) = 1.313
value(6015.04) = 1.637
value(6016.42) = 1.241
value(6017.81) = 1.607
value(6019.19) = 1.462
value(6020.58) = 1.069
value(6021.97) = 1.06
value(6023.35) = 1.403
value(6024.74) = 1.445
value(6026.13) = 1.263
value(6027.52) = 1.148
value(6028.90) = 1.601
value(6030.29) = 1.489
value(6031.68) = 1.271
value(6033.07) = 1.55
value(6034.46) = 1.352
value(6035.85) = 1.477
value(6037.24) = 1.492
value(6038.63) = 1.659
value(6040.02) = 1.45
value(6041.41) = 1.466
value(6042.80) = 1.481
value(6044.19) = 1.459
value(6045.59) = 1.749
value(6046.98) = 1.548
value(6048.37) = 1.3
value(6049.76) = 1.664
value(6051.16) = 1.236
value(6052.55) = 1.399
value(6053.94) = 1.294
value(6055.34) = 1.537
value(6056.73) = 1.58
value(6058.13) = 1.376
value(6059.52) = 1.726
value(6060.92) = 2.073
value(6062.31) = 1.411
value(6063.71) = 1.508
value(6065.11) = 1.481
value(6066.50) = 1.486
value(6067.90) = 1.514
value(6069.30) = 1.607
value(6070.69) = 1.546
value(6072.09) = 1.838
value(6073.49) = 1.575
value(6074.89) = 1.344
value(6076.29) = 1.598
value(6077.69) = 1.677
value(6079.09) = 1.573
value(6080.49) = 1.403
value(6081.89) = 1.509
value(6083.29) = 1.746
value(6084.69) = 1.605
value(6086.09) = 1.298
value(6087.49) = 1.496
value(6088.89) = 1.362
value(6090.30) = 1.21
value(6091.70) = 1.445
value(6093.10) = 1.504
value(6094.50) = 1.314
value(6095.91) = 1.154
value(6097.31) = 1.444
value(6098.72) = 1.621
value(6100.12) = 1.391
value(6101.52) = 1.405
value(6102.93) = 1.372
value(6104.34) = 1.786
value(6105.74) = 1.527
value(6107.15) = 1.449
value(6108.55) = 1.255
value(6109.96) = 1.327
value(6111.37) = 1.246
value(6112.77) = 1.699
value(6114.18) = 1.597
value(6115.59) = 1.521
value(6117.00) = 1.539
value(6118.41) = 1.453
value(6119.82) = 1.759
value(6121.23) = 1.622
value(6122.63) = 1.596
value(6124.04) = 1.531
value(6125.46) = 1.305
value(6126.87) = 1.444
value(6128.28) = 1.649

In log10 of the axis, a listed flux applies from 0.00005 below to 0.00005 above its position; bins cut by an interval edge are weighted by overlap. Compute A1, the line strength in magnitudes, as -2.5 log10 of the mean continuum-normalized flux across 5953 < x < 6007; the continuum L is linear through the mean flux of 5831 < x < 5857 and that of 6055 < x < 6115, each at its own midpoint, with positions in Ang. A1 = 0.06 mag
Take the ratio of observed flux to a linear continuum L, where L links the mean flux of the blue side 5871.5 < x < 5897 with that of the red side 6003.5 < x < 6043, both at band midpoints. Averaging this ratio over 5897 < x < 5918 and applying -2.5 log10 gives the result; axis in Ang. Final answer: 0.113 mag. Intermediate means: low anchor 1.36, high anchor 1.44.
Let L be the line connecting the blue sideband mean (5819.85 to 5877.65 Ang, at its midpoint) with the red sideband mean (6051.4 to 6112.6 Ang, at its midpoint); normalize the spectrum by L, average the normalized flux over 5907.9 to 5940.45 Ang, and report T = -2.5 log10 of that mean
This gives 0.04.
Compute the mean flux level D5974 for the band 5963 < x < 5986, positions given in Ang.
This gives 1.45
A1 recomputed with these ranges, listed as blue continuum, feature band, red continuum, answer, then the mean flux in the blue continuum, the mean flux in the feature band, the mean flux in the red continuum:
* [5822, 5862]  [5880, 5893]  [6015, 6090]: 0.18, 1.49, 1.27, 1.48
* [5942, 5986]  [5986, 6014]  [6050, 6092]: 0.04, 1.48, 1.43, 1.52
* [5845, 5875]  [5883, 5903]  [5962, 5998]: 0.23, 1.45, 1.17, 1.42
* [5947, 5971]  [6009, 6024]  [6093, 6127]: 0.06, 1.48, 1.4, 1.47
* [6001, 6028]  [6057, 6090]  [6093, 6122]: -0.06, 1.44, 1.55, 1.48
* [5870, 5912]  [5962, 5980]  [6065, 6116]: -0.09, 1.3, 1.48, 1.48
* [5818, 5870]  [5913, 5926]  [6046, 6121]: 0.03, 1.47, 1.44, 1.5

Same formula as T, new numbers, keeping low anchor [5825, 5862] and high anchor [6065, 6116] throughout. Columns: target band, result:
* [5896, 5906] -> 0.32 mag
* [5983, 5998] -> 0.12 mag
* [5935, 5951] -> -0.05 mag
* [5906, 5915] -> 0.16 mag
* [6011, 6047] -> 0.04 mag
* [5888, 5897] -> 0.18 mag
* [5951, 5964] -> 0.02 mag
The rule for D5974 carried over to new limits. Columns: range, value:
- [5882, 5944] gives 1.35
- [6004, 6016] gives 1.54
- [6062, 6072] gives 1.53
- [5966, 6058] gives 1.43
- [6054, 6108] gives 1.51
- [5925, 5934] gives 1.46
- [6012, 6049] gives 1.43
